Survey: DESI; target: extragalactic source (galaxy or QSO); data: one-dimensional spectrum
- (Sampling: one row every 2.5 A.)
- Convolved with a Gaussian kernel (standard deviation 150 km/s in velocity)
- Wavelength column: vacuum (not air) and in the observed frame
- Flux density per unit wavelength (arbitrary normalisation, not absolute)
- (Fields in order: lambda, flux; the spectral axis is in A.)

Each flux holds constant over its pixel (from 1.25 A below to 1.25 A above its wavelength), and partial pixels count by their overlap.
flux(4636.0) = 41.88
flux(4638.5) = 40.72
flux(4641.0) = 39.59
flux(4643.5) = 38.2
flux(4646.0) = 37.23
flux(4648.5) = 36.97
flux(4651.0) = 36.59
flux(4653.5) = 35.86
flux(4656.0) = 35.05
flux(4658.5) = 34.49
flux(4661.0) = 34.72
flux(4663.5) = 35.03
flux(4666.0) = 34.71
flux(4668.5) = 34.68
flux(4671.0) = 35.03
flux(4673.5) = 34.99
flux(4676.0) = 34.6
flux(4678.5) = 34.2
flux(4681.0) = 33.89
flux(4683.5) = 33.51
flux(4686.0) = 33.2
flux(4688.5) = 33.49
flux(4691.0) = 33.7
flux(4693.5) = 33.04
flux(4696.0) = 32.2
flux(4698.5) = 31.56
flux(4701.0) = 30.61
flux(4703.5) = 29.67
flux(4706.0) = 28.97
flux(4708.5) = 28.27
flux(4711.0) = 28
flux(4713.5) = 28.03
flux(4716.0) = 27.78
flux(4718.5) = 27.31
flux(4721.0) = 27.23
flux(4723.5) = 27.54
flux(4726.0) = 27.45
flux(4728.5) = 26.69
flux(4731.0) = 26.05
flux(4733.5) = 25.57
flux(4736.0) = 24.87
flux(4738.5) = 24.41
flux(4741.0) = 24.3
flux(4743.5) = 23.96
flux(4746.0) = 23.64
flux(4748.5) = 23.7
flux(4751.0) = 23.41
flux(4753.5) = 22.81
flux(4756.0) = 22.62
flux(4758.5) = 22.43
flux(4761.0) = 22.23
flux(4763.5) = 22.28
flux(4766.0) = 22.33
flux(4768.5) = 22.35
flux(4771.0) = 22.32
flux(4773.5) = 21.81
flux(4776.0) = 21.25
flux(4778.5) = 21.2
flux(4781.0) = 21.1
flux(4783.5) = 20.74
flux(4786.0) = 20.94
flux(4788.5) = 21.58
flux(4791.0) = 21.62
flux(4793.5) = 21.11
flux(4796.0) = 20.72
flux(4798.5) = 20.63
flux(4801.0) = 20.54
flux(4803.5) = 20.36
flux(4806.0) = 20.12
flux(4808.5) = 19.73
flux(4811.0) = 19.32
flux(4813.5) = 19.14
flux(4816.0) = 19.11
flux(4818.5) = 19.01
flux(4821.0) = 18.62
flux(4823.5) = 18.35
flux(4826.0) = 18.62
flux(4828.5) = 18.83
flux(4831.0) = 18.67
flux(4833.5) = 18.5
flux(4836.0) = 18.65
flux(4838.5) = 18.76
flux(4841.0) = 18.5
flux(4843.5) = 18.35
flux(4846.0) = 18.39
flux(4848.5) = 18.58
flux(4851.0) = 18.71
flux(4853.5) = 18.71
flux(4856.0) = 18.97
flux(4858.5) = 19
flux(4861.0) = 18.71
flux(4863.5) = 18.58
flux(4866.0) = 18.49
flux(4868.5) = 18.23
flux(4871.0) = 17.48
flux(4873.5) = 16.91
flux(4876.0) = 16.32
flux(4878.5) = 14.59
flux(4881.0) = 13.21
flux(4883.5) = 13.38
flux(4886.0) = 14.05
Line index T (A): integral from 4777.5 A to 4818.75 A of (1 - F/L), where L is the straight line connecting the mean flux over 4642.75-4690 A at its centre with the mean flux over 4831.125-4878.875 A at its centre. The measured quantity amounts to 5.0 A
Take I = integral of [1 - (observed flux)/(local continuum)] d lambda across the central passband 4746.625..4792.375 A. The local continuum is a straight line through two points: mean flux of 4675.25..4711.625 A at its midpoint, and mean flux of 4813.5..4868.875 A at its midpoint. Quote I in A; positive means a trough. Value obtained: 5.5 A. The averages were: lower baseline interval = 32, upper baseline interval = 18.7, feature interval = 22.1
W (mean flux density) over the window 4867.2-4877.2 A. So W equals 17.2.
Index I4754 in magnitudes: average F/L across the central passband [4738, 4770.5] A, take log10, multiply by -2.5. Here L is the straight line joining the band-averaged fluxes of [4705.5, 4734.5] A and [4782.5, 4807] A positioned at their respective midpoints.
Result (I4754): 0.060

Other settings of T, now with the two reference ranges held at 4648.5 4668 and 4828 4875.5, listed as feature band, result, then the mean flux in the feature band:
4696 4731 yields 2.36 A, 28.4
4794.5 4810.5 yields 1.70 A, 20.3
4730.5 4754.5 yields 3.21 A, 24.2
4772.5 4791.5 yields 2.52 A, 21.3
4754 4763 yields 1.39 A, 22.4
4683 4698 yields -0.28 A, 33.1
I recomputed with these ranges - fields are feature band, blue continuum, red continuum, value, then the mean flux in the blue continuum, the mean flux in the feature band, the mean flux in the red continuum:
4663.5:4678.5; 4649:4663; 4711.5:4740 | -0.6 A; 35.4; 34.8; 26.6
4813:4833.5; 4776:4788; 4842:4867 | 1.0 A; 21.1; 18.8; 18.6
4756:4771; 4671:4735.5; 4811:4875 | 1.7 A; 30.3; 22.3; 18.6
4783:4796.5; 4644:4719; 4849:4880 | 1.6 A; 33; 21.2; 17.9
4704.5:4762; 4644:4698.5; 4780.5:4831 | 4.8 A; 34.6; 25.6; 20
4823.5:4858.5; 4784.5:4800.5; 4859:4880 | 0.2 A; 21.1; 18.6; 17.4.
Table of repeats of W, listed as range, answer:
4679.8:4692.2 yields 33.6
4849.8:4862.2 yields 18.8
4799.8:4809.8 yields 20.2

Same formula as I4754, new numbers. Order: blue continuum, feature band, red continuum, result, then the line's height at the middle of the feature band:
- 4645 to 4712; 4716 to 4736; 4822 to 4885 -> 0.096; 29.2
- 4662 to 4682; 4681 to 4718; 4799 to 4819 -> 0.028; 31.7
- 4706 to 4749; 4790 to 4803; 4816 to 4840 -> 0.010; 21.1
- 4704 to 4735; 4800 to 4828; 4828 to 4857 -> 0.073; 20.7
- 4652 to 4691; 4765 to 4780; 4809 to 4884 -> 0.147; 25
